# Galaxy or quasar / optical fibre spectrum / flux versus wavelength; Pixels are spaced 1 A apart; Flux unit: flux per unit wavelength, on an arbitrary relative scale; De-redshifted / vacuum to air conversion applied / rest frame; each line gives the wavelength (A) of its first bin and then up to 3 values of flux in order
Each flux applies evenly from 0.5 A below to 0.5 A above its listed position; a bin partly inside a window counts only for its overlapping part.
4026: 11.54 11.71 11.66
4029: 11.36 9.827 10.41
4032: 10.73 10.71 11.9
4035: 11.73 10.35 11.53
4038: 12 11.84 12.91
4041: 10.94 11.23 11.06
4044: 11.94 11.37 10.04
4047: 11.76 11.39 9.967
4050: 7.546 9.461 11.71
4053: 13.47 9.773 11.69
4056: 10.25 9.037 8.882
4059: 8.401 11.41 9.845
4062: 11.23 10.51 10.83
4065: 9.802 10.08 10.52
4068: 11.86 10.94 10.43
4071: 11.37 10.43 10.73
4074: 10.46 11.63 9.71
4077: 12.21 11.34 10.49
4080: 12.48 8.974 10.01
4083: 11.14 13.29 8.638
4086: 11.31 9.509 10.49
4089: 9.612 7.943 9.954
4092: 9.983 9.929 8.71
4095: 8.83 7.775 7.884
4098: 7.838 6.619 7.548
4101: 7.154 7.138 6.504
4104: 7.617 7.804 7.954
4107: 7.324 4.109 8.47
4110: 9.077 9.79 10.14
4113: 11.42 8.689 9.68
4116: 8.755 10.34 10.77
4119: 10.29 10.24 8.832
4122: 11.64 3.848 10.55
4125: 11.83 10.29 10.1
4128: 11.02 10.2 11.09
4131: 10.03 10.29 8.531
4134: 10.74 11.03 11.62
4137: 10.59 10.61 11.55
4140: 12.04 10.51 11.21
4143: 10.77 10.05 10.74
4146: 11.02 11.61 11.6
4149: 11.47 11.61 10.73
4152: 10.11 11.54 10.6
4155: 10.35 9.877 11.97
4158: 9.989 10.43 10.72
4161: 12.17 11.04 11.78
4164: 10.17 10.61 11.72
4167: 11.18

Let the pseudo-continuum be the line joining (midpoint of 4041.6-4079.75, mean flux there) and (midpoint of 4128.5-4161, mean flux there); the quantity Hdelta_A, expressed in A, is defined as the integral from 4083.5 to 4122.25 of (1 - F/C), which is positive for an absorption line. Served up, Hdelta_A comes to 6.5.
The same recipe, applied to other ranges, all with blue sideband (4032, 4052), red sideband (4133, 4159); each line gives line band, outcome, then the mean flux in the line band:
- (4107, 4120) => 2.0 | 9.25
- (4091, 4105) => 3.8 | 8.03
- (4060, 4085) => 0.4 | 10.8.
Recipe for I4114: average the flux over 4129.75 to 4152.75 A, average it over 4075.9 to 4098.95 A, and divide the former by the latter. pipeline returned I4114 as 1.10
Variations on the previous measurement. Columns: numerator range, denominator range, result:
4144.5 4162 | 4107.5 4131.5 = 1.14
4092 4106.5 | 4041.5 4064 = 0.75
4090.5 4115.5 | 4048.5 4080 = 0.79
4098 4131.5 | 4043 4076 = 0.85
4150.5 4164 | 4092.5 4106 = 1.39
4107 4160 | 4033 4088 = 0.95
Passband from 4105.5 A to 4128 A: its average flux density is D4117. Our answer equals 9.32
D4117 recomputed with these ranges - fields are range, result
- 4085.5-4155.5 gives 9.68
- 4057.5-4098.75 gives 10.2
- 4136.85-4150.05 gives 11.1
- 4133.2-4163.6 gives 11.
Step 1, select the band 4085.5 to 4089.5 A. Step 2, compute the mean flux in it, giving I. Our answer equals 10.2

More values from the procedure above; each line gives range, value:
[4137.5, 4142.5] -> 11.2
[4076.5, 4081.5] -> 11.1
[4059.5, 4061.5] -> 10.6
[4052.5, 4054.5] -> 11.6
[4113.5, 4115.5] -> 9.18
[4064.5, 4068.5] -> 10.6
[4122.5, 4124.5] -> 7.2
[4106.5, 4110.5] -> 7.24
